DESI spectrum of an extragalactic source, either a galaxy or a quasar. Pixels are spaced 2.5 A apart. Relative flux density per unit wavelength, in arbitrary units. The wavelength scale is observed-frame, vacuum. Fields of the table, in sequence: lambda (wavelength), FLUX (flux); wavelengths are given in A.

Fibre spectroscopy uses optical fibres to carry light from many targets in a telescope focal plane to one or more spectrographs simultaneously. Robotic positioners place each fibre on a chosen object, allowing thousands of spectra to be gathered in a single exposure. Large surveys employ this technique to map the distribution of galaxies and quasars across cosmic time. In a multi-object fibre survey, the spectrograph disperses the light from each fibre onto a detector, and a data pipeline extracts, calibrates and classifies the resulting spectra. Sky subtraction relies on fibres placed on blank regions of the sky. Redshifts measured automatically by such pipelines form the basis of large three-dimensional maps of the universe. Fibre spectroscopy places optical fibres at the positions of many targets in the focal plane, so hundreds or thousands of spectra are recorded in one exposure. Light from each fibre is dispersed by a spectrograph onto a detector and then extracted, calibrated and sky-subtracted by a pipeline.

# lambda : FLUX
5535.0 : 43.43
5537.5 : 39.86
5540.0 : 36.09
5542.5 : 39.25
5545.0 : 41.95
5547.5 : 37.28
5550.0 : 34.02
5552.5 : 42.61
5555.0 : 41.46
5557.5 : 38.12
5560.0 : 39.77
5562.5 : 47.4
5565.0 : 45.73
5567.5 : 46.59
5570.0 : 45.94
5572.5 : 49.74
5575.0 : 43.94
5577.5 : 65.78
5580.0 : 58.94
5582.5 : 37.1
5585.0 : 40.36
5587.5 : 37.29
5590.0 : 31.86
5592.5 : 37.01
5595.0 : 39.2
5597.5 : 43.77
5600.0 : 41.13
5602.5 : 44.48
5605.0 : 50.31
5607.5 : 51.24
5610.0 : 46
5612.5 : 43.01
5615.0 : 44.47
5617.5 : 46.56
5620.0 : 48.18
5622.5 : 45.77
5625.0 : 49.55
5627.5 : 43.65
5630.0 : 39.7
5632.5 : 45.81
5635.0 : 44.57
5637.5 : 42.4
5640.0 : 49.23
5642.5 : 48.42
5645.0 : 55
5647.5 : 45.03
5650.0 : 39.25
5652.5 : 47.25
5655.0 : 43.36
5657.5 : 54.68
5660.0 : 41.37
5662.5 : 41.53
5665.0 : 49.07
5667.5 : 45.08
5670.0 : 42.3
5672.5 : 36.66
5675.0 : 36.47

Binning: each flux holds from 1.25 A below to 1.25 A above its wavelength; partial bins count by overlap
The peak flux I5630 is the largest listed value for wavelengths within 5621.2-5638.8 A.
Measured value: 49.55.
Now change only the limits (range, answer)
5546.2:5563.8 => 47.4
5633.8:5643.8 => 49.23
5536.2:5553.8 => 42.61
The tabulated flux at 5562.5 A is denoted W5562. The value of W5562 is 47.4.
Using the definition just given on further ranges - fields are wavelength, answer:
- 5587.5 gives 37.29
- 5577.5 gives 65.78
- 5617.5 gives 46.56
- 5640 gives 49.23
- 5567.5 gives 46.59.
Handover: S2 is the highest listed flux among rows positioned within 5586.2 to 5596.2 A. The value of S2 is 39.2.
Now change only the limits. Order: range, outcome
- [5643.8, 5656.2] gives 55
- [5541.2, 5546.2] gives 41.95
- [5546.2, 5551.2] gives 37.28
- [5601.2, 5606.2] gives 50.31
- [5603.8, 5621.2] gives 51.24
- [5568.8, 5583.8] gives 65.78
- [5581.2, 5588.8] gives 40.36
